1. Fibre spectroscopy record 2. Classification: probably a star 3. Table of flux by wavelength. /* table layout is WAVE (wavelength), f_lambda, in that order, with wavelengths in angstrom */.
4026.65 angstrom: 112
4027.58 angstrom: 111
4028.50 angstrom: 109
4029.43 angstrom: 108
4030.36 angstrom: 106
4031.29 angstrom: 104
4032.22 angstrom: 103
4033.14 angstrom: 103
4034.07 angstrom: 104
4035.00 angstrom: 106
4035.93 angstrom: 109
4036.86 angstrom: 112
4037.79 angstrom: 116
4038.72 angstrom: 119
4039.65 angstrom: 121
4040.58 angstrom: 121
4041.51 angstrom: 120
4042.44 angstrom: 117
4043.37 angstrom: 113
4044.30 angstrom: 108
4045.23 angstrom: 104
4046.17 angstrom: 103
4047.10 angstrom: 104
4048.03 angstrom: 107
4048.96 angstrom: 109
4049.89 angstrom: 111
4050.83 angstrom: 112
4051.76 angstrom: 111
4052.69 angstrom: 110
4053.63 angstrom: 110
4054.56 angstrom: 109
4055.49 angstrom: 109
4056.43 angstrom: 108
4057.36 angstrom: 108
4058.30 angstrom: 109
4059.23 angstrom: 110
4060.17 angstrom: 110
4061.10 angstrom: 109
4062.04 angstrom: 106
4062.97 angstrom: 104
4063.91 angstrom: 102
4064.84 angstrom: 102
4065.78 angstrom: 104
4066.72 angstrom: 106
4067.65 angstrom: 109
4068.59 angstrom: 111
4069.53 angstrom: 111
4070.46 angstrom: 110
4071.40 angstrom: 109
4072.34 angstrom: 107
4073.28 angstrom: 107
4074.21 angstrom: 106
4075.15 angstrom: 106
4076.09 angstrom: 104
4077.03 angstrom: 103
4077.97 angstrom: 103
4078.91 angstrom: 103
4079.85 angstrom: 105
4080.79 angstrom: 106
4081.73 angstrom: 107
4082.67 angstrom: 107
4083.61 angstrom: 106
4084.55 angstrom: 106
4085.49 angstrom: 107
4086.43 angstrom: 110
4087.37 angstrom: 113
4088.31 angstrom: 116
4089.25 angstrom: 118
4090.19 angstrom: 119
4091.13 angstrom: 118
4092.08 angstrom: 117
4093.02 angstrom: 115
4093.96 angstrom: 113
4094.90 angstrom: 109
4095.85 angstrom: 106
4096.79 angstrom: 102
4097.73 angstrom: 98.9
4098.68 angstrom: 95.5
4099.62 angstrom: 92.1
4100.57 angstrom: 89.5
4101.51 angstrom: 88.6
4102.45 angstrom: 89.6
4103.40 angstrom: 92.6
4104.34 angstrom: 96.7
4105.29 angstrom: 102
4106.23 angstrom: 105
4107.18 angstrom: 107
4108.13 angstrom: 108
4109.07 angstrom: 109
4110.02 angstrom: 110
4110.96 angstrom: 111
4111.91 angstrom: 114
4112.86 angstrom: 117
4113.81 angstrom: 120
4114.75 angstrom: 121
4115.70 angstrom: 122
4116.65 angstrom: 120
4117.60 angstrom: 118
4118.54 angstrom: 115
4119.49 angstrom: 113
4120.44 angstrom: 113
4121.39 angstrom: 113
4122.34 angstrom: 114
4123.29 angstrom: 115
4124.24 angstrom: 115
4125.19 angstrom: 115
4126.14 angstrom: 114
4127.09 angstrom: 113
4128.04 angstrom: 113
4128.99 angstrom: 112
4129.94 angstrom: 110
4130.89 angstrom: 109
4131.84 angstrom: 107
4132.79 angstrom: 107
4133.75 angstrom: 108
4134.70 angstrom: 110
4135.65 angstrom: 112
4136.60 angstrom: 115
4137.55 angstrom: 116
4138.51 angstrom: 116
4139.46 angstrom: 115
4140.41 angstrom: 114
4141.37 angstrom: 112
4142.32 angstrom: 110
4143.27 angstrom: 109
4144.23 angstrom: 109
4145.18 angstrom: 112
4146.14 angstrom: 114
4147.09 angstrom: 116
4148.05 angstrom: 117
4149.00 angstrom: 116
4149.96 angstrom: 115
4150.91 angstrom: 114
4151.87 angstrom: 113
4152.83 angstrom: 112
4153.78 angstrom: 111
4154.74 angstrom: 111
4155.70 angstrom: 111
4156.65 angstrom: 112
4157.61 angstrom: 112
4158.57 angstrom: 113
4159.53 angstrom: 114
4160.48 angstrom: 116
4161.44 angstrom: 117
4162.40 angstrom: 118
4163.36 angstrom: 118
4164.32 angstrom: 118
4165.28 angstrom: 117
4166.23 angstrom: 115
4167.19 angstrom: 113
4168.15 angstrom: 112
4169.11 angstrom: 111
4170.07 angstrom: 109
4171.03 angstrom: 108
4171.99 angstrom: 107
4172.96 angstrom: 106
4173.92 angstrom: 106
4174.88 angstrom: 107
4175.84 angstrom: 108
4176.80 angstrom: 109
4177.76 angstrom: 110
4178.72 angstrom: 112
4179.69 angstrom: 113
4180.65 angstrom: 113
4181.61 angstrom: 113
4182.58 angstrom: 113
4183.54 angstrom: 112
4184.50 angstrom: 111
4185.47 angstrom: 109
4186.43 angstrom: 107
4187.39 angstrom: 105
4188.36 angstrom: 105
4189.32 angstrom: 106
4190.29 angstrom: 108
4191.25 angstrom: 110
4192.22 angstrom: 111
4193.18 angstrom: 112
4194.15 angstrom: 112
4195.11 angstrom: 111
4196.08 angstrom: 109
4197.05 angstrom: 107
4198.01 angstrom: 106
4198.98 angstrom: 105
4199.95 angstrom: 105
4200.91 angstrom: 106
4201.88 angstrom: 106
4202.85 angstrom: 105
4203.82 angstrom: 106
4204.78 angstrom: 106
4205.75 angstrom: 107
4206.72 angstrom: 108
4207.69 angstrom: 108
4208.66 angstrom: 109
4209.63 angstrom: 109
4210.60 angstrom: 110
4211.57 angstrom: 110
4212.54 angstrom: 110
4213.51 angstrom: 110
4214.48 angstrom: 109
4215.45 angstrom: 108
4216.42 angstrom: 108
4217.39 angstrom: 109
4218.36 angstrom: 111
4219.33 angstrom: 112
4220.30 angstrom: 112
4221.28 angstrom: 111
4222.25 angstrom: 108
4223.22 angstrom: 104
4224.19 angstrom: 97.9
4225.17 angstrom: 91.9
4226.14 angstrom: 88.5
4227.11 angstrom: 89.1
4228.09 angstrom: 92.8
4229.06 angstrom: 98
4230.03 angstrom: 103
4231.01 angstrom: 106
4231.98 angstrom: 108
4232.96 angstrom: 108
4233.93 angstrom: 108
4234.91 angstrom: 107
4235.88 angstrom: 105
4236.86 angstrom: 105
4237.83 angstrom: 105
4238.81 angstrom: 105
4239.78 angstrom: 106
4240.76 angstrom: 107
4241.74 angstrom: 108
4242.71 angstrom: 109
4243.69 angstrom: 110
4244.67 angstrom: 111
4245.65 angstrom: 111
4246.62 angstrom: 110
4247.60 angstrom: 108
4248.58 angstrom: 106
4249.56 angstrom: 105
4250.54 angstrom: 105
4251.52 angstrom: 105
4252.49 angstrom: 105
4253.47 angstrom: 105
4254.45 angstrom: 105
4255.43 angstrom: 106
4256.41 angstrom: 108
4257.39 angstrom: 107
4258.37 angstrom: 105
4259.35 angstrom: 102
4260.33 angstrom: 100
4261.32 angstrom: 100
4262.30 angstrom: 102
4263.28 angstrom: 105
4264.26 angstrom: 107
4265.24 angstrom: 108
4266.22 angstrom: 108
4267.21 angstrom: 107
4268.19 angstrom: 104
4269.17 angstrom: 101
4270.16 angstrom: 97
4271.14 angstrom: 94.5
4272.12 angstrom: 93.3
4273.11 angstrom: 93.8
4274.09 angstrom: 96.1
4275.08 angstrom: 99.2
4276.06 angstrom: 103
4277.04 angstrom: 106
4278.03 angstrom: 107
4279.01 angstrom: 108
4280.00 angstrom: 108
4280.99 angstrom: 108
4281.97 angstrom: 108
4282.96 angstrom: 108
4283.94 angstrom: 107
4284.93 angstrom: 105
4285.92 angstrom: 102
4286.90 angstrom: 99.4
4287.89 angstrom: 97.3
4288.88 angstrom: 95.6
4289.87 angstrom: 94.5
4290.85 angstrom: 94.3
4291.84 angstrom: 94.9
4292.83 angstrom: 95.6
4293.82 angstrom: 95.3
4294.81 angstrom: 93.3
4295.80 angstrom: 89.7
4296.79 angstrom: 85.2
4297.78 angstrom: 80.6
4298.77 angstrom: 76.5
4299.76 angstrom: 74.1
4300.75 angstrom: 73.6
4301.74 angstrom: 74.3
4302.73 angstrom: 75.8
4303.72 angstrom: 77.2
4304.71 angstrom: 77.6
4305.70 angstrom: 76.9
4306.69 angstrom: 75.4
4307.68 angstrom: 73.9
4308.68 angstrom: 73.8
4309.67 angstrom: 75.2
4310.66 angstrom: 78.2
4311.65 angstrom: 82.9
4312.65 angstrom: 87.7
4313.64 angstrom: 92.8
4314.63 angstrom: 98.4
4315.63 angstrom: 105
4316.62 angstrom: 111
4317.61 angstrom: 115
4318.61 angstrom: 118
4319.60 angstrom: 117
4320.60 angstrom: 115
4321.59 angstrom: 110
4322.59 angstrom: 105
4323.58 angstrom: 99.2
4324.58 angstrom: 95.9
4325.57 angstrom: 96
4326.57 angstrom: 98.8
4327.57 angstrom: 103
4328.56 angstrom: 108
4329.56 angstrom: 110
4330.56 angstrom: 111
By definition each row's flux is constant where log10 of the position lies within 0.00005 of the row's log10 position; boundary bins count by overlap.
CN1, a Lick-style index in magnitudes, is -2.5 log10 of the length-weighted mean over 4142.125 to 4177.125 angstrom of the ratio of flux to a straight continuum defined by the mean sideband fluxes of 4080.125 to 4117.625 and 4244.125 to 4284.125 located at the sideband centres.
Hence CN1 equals -0.057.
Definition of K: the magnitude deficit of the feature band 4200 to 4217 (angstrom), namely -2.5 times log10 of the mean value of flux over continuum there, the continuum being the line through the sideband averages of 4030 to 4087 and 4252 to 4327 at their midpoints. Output -0.072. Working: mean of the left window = 108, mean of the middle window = 108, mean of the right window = 97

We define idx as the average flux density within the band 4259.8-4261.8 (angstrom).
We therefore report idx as 99.6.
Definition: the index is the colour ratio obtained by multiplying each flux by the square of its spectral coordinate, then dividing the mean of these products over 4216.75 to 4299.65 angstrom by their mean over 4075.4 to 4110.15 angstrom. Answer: 1.1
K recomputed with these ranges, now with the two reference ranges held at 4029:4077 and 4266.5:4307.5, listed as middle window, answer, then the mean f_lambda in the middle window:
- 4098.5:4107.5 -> 0.11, 95.7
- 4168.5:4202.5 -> -0.09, 109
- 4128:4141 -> -0.08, 112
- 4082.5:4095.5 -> -0.06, 113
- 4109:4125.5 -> -0.11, 115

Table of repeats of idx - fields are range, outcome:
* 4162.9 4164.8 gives 118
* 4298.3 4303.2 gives 74.9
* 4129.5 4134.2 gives 108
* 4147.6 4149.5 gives 117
